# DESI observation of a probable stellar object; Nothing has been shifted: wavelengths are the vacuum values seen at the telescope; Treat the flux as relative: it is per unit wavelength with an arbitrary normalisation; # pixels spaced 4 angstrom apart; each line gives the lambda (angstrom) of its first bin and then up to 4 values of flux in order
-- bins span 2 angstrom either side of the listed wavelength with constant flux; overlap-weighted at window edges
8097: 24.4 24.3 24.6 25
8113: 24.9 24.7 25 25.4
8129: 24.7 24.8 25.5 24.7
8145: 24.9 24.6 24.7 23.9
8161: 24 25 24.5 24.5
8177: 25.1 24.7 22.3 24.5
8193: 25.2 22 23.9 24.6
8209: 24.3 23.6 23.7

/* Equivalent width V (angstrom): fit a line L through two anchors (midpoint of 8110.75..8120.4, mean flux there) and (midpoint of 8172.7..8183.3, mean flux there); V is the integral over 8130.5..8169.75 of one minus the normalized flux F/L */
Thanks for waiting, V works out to 0.18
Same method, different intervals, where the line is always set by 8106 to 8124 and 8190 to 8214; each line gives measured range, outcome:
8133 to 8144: -0.16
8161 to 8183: -0.36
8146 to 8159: 0.04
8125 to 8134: -0.05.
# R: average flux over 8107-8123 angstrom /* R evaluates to 24.9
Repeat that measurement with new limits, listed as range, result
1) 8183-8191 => 23.4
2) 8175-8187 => 24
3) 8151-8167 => 24.4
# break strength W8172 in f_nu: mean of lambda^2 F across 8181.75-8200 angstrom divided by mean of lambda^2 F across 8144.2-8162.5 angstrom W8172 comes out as 0.98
